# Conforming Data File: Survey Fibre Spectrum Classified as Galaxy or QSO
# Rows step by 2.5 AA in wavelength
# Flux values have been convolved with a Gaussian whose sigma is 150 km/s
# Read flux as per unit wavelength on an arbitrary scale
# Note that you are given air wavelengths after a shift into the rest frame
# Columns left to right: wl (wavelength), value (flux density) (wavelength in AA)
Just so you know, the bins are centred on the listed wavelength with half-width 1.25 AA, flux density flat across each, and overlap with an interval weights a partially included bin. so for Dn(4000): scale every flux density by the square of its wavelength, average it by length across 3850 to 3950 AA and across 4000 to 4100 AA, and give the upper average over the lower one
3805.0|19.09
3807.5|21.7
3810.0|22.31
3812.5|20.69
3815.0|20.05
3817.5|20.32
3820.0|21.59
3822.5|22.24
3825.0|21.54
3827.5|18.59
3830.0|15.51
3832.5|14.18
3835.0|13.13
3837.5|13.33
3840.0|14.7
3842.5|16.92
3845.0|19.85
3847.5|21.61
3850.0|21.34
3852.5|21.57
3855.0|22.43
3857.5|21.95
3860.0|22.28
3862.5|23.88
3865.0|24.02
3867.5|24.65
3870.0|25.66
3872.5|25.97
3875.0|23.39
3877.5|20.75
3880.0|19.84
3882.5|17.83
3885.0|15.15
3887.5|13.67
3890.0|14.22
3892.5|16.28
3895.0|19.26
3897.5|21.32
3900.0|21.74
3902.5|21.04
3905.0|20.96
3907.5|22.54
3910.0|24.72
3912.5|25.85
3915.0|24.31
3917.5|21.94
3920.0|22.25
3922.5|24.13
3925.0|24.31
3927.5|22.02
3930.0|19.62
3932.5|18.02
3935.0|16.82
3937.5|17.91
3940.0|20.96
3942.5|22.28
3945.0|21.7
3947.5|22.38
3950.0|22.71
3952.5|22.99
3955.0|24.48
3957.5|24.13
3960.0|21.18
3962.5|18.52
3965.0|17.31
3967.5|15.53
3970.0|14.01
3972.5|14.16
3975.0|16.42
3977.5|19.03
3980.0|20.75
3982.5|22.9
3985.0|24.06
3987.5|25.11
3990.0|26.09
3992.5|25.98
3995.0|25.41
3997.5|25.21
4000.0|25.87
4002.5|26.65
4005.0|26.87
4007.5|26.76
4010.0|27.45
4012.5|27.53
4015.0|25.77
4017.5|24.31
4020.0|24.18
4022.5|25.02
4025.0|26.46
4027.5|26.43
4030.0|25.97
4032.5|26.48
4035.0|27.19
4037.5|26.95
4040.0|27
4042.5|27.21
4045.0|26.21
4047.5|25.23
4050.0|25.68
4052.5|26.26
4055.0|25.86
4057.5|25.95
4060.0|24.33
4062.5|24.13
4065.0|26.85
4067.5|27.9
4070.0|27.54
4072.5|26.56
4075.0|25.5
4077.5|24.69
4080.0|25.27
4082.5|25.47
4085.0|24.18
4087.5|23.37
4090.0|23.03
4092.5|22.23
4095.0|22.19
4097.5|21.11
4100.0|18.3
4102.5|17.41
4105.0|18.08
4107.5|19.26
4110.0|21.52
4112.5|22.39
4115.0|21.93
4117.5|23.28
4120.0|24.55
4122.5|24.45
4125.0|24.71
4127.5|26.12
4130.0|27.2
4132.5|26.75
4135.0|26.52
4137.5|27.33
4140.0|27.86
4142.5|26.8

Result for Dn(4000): 1.29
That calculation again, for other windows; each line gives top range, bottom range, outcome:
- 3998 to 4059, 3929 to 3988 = 1.35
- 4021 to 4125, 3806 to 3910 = 1.35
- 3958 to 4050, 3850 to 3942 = 1.19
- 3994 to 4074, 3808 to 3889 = 1.44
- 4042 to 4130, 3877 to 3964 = 1.25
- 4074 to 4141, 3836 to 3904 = 1.31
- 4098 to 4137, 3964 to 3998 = 1.18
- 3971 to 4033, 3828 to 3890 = 1.34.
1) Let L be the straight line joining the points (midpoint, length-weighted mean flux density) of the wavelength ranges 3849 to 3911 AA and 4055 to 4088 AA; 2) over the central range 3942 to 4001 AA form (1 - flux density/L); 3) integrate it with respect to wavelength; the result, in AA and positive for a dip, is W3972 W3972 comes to 4.2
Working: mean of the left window 21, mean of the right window 25.6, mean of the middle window 21.6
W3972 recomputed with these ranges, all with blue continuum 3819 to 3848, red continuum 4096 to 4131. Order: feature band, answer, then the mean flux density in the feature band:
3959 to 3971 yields 1.5 AA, 17.3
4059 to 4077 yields -3.9 AA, 26.1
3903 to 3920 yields -3.9 AA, 23.2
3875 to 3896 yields 1.1 AA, 17.5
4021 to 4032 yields -2.8 AA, 26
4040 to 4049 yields -2.3 AA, 26.3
